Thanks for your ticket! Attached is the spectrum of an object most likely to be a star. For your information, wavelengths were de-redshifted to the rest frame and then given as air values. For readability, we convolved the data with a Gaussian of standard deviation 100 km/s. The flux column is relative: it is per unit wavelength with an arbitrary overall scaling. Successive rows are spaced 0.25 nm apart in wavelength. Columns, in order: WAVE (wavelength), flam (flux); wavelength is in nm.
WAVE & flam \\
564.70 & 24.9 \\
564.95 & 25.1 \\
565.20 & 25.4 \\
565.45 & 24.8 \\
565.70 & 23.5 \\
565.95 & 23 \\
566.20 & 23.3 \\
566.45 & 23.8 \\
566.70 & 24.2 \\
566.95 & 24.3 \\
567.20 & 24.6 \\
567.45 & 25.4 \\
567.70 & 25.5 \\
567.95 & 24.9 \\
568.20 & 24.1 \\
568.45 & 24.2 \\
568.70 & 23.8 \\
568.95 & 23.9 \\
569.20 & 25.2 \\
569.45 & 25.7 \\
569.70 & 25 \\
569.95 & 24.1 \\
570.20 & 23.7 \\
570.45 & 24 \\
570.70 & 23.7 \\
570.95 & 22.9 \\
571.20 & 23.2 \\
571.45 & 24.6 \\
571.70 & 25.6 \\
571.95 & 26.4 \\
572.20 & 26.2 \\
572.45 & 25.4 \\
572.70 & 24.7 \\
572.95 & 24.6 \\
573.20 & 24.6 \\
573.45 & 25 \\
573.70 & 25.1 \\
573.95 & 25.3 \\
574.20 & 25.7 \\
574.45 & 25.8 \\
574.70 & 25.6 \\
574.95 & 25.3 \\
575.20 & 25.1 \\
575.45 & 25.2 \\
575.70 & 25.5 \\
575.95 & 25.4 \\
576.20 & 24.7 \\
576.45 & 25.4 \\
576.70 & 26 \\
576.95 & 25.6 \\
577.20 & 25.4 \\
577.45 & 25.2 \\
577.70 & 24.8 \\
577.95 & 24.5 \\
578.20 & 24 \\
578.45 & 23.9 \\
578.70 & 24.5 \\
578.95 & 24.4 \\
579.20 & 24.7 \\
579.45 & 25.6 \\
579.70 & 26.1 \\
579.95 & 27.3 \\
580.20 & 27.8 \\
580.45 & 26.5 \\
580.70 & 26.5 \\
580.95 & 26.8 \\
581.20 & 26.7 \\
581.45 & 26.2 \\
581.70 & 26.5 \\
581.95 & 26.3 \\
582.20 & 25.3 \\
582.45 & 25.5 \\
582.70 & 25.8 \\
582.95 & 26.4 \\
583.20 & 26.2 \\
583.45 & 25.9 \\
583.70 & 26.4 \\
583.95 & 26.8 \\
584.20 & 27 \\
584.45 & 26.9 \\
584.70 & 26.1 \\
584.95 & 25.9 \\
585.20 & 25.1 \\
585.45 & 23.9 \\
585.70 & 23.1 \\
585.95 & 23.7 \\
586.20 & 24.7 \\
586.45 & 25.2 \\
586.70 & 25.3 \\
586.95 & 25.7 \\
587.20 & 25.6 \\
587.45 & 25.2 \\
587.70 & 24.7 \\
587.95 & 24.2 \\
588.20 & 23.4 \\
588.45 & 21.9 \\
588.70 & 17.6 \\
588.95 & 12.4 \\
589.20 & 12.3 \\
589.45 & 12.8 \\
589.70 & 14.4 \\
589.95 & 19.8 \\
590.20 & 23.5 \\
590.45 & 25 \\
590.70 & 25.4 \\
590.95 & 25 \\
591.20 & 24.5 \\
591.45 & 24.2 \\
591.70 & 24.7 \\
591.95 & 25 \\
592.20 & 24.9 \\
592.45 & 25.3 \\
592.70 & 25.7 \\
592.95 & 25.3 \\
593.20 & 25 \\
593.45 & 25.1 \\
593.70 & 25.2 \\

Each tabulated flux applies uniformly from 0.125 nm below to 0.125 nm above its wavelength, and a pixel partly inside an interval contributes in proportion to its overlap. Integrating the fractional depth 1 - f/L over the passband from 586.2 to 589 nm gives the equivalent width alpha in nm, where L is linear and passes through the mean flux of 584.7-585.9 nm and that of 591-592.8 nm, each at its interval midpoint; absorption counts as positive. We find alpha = 0.17 nm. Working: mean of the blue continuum 24.6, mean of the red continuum 24.9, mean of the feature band 23.2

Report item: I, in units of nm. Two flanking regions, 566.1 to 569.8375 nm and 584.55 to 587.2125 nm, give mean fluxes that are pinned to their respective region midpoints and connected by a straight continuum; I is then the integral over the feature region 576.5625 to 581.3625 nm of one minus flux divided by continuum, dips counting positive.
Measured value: -0.16 nm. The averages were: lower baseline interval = 24.5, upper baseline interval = 24.9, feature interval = 25.6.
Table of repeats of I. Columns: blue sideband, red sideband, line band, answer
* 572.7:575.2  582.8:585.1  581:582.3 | -0.007 nm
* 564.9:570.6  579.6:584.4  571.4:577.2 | -0.004 nm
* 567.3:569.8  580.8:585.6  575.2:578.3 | 0.042 nm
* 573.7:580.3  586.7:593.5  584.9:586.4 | -0.055 nm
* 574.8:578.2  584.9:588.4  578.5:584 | -0.252 nm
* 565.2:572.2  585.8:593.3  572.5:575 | -0.123 nm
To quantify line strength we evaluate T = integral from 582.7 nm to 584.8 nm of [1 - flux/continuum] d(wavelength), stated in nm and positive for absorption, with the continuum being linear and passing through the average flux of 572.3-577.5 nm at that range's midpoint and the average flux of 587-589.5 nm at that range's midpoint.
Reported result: -0.42 nm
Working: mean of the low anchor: 25.3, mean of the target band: 26.4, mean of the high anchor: 20.4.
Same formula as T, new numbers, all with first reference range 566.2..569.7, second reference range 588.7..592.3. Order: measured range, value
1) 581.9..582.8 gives -0.141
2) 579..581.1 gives -0.352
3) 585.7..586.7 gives -0.134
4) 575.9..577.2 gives -0.128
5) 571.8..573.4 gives -0.102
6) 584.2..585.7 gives -0.257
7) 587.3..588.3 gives -0.147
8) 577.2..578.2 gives -0.081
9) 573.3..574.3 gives -0.070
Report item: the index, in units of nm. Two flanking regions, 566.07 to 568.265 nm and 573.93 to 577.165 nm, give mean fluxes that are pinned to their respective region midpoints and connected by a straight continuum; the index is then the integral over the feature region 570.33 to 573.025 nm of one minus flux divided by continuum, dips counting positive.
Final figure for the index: 0.035 nm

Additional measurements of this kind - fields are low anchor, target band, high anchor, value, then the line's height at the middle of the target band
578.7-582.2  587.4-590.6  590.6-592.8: 0.70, 25.2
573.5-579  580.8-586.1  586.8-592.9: -0.50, 23.6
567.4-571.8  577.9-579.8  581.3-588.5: 0.02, 25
